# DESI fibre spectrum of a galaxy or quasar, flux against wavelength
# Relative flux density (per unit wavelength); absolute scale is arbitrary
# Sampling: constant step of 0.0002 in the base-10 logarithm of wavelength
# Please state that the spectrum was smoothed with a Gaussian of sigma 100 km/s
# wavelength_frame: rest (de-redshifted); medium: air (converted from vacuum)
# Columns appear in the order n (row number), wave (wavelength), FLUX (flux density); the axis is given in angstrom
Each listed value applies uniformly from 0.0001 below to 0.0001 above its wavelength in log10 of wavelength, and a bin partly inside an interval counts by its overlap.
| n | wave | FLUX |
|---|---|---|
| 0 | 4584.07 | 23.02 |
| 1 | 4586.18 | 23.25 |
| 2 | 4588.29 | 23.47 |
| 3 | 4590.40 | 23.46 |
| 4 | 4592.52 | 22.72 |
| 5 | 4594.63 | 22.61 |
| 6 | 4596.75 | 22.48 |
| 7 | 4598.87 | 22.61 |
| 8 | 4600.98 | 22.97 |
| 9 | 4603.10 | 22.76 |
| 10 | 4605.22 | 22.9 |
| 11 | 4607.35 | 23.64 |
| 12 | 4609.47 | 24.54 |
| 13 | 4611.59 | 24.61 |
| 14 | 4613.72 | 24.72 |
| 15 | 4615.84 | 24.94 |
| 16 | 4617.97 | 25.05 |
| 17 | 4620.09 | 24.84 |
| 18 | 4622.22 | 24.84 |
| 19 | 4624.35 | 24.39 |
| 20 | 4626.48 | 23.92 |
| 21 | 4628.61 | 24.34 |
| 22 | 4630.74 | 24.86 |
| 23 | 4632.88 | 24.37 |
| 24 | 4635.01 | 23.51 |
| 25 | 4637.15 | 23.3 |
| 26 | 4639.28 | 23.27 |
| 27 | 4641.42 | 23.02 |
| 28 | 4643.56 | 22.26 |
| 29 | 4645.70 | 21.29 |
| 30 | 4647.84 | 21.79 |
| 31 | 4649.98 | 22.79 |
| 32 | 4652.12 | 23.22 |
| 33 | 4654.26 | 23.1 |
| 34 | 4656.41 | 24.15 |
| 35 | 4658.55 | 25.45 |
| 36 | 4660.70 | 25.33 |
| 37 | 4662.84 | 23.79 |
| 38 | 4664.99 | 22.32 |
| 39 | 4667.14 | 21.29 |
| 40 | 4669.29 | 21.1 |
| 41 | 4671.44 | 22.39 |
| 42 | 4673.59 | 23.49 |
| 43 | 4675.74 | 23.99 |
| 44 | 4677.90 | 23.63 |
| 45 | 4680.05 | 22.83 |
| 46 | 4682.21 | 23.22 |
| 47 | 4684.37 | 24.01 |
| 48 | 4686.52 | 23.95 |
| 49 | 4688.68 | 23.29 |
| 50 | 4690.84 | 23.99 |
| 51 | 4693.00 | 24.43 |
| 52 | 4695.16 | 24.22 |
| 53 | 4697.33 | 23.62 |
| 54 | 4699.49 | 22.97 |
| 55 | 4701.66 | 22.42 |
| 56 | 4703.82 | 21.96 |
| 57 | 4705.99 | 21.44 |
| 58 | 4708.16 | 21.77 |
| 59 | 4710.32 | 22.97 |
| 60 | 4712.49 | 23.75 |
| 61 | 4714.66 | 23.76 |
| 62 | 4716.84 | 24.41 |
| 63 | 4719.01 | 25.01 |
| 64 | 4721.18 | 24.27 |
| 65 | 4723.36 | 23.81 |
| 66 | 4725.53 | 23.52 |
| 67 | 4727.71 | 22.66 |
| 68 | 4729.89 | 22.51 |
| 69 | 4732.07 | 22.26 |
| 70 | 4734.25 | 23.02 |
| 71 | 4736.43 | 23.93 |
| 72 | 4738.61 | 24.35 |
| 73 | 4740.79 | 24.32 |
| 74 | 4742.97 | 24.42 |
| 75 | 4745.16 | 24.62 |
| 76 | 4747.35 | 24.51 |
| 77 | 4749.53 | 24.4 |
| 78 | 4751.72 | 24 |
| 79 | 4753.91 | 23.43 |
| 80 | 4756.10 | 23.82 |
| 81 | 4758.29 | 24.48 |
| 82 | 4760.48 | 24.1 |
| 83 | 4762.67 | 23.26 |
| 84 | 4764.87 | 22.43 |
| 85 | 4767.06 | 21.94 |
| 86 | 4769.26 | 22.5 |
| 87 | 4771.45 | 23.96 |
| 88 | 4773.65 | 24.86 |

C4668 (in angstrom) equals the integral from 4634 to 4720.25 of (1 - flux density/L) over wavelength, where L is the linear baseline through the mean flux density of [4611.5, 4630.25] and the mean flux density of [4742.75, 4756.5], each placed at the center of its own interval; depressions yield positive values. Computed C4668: 4.29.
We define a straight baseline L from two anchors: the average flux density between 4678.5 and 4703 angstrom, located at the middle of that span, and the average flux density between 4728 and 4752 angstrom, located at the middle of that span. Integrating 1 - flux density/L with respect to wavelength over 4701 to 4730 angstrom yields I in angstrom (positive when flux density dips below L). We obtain 0.6 angstrom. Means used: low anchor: 23.5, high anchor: 23.8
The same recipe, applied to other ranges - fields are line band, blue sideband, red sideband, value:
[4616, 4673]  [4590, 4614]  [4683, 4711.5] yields -0.6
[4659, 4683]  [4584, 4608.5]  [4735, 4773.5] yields 0.3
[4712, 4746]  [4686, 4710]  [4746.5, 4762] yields -0.2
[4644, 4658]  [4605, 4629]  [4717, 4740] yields 0.8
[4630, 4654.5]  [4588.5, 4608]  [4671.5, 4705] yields 0.1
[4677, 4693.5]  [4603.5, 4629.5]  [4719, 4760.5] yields 0.3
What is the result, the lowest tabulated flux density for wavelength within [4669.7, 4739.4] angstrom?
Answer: 21.44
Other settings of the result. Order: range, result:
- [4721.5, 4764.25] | 22.26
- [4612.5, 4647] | 21.29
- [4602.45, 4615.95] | 22.76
